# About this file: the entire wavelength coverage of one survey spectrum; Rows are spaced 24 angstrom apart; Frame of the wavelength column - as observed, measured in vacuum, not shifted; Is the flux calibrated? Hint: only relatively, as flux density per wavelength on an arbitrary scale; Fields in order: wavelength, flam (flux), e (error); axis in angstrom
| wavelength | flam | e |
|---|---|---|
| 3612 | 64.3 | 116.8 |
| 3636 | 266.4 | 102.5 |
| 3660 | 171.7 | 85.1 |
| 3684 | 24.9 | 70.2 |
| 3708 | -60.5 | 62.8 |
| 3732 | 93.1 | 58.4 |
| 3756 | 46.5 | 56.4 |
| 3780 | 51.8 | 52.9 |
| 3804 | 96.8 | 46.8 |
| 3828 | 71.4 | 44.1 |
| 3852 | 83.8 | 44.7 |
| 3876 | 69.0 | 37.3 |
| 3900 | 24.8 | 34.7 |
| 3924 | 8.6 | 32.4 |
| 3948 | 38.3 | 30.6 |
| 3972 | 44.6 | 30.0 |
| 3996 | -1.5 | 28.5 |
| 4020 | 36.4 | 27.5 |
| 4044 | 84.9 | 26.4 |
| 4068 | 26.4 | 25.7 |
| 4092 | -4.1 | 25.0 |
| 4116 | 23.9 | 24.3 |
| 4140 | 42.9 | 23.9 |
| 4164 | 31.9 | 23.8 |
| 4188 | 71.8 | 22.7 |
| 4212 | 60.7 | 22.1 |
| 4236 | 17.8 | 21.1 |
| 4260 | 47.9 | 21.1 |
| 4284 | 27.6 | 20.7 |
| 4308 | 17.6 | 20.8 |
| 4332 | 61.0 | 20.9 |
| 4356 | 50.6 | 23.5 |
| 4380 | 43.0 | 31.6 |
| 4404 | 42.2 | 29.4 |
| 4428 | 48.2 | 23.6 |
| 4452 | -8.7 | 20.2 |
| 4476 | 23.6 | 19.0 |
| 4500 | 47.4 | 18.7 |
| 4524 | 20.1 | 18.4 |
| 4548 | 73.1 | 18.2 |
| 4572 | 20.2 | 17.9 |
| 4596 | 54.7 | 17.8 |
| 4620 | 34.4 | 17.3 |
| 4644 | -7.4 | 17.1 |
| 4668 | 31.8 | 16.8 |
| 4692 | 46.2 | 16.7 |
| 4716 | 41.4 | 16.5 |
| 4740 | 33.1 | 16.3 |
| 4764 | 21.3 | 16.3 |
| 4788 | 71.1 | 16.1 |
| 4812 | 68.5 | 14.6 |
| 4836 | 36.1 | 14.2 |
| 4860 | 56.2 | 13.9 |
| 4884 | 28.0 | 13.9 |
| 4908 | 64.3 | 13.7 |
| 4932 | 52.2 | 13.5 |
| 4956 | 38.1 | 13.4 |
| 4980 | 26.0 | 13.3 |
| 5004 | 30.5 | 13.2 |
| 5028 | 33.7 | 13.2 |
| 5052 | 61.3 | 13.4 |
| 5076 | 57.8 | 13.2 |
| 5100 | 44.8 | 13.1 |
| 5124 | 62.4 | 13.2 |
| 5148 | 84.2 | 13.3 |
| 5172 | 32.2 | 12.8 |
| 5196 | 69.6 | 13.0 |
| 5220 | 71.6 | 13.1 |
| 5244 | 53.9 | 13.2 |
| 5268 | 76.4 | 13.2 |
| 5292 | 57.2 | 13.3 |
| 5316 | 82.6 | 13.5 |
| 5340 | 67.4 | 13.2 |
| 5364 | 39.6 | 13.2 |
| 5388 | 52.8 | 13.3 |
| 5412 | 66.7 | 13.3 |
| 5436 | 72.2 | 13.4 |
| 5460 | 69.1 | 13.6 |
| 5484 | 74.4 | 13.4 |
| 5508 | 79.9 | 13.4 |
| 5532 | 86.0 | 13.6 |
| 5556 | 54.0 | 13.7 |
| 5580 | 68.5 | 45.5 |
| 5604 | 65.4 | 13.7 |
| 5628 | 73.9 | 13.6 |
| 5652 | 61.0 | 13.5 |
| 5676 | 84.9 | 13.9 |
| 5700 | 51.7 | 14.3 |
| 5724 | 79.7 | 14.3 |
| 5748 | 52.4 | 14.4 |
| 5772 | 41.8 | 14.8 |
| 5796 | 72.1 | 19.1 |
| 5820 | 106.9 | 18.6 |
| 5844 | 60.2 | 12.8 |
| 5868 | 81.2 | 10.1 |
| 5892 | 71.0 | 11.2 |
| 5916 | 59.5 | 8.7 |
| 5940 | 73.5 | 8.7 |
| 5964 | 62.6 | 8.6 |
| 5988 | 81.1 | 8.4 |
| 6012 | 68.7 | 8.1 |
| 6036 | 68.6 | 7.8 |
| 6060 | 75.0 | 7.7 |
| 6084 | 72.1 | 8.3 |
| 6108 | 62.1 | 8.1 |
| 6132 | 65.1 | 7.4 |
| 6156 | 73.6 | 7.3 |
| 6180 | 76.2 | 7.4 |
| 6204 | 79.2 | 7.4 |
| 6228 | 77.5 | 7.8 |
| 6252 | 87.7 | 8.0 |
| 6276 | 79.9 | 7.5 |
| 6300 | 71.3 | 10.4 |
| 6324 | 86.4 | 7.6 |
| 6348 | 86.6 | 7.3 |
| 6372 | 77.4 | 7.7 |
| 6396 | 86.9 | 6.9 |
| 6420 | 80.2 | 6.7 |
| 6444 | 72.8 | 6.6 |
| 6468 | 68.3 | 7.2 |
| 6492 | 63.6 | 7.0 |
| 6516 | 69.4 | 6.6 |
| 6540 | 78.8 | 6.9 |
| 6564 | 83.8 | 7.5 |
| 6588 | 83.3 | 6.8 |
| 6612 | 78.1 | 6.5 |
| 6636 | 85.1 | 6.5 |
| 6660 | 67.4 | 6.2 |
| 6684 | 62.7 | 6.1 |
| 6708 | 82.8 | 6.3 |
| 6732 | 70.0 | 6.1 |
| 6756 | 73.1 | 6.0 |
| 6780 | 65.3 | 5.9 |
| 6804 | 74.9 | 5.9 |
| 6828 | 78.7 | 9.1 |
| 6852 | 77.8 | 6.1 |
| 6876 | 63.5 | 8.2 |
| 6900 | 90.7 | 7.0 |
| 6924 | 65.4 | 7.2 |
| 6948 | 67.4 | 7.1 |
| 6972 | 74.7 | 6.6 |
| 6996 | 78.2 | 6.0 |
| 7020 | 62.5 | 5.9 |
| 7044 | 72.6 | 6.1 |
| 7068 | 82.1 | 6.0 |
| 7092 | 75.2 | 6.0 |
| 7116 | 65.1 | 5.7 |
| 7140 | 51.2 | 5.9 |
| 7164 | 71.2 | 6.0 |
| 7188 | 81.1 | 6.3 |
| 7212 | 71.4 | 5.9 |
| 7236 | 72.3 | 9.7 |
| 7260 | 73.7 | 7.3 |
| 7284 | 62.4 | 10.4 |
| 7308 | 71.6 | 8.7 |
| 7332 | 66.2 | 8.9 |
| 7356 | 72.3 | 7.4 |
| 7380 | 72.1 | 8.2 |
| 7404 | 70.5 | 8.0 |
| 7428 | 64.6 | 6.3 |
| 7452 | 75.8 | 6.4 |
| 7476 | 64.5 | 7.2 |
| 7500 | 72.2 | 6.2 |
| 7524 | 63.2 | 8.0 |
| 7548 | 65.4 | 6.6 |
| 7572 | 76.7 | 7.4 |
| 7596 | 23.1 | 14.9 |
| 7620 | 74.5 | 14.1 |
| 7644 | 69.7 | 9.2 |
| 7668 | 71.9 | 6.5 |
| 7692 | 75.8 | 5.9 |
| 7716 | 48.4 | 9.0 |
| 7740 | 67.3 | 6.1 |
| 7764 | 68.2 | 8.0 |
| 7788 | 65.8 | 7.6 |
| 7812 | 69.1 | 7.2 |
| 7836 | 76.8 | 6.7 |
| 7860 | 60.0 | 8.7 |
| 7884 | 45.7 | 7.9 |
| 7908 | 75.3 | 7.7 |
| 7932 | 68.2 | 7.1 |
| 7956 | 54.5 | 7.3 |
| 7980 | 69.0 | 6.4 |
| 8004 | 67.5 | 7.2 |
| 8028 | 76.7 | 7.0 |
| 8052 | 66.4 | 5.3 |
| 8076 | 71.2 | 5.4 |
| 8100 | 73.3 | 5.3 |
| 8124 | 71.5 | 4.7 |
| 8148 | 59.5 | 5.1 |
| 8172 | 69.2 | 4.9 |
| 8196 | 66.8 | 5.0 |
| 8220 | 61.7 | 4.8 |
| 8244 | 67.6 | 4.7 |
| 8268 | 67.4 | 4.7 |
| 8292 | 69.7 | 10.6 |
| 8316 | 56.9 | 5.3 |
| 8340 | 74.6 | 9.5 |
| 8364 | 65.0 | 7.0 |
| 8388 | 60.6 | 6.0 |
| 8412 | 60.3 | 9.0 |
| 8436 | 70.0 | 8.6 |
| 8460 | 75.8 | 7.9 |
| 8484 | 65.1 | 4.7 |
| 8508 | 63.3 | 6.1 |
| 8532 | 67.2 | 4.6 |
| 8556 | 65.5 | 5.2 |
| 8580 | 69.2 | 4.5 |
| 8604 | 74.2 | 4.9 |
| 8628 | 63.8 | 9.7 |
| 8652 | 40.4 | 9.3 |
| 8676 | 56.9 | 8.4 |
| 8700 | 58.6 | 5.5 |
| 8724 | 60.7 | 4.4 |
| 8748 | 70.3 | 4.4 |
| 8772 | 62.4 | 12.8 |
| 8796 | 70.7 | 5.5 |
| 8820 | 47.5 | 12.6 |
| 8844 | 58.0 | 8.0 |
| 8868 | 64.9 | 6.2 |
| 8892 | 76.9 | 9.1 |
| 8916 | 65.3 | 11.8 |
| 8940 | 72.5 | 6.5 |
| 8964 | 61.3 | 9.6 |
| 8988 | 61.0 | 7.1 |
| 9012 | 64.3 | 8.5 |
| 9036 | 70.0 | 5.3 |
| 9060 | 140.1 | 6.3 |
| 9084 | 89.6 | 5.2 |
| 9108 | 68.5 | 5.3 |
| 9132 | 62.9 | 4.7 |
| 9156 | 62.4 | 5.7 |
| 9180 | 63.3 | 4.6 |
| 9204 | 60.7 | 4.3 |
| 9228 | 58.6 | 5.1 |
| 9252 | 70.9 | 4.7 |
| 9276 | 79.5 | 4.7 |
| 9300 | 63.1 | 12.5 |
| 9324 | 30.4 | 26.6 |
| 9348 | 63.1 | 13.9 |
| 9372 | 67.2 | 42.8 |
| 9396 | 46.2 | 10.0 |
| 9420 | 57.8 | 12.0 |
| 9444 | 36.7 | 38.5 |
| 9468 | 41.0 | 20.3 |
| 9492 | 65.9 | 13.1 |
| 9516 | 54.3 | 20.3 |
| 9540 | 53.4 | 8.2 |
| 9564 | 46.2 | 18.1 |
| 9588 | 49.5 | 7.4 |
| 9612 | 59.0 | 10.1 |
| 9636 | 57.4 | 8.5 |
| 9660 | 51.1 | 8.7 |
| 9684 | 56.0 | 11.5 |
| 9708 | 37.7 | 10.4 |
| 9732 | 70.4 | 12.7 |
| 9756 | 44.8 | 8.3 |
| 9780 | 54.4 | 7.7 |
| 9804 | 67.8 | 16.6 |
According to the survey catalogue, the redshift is 0.378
